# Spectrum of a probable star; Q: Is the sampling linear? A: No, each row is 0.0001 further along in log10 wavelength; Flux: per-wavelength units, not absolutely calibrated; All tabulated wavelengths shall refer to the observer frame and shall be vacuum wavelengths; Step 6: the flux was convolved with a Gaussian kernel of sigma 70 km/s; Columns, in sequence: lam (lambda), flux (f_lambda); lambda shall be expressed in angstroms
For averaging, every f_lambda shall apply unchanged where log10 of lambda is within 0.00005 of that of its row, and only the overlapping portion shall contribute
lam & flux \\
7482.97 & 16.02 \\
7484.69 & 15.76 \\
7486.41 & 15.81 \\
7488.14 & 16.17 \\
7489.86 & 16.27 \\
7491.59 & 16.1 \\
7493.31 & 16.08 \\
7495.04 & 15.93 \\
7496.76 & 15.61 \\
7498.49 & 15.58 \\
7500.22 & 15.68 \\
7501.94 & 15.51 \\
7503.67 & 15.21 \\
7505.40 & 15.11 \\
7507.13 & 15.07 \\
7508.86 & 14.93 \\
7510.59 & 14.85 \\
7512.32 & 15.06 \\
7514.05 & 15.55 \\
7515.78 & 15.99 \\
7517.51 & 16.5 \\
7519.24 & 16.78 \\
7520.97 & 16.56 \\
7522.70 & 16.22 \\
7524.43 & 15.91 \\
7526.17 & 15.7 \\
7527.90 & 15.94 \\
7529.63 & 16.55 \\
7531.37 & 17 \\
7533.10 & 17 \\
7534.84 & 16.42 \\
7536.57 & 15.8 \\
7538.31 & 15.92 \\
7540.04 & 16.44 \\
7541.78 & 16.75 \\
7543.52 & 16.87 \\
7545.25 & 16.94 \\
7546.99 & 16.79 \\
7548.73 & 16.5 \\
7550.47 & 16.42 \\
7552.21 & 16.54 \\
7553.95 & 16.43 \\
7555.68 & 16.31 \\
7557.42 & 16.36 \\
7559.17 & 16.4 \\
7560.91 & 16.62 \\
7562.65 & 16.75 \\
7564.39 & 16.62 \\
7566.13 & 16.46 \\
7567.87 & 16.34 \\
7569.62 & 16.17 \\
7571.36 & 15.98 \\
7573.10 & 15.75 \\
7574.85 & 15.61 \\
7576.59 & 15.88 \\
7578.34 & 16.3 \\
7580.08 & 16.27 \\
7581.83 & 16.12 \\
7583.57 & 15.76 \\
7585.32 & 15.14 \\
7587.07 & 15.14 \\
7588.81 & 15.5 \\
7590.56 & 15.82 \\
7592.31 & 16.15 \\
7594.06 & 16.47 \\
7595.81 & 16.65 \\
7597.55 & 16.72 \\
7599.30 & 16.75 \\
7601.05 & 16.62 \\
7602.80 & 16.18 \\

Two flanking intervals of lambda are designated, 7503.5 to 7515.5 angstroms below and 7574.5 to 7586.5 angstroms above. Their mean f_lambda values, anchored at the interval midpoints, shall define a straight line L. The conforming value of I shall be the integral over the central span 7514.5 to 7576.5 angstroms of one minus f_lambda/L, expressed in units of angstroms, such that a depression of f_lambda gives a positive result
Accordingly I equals -3.5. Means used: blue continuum 15.1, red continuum 15.9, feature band 16.4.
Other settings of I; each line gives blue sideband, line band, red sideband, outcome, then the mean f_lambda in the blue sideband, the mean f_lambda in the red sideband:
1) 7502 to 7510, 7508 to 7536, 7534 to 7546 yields -0.6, 15.1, 16.5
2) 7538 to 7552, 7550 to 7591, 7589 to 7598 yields 0.8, 16.6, 16.3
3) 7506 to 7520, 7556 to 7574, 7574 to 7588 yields -0.7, 15.6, 15.8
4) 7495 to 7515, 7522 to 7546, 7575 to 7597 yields -1.3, 15.3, 15.9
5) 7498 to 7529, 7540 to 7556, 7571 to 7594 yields -0.9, 15.7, 15.8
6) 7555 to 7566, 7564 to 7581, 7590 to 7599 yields 0.4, 16.5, 16.4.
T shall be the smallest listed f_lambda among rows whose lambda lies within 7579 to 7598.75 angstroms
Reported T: 15.14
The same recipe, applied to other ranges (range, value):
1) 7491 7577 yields 14.85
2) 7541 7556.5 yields 16.31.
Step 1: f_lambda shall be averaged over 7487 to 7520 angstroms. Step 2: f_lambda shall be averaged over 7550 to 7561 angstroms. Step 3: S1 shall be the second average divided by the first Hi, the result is 1.05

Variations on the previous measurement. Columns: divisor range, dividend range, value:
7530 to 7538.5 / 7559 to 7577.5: 0.99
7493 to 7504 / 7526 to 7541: 1.04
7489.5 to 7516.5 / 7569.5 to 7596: 1.02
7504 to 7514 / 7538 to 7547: 1.11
